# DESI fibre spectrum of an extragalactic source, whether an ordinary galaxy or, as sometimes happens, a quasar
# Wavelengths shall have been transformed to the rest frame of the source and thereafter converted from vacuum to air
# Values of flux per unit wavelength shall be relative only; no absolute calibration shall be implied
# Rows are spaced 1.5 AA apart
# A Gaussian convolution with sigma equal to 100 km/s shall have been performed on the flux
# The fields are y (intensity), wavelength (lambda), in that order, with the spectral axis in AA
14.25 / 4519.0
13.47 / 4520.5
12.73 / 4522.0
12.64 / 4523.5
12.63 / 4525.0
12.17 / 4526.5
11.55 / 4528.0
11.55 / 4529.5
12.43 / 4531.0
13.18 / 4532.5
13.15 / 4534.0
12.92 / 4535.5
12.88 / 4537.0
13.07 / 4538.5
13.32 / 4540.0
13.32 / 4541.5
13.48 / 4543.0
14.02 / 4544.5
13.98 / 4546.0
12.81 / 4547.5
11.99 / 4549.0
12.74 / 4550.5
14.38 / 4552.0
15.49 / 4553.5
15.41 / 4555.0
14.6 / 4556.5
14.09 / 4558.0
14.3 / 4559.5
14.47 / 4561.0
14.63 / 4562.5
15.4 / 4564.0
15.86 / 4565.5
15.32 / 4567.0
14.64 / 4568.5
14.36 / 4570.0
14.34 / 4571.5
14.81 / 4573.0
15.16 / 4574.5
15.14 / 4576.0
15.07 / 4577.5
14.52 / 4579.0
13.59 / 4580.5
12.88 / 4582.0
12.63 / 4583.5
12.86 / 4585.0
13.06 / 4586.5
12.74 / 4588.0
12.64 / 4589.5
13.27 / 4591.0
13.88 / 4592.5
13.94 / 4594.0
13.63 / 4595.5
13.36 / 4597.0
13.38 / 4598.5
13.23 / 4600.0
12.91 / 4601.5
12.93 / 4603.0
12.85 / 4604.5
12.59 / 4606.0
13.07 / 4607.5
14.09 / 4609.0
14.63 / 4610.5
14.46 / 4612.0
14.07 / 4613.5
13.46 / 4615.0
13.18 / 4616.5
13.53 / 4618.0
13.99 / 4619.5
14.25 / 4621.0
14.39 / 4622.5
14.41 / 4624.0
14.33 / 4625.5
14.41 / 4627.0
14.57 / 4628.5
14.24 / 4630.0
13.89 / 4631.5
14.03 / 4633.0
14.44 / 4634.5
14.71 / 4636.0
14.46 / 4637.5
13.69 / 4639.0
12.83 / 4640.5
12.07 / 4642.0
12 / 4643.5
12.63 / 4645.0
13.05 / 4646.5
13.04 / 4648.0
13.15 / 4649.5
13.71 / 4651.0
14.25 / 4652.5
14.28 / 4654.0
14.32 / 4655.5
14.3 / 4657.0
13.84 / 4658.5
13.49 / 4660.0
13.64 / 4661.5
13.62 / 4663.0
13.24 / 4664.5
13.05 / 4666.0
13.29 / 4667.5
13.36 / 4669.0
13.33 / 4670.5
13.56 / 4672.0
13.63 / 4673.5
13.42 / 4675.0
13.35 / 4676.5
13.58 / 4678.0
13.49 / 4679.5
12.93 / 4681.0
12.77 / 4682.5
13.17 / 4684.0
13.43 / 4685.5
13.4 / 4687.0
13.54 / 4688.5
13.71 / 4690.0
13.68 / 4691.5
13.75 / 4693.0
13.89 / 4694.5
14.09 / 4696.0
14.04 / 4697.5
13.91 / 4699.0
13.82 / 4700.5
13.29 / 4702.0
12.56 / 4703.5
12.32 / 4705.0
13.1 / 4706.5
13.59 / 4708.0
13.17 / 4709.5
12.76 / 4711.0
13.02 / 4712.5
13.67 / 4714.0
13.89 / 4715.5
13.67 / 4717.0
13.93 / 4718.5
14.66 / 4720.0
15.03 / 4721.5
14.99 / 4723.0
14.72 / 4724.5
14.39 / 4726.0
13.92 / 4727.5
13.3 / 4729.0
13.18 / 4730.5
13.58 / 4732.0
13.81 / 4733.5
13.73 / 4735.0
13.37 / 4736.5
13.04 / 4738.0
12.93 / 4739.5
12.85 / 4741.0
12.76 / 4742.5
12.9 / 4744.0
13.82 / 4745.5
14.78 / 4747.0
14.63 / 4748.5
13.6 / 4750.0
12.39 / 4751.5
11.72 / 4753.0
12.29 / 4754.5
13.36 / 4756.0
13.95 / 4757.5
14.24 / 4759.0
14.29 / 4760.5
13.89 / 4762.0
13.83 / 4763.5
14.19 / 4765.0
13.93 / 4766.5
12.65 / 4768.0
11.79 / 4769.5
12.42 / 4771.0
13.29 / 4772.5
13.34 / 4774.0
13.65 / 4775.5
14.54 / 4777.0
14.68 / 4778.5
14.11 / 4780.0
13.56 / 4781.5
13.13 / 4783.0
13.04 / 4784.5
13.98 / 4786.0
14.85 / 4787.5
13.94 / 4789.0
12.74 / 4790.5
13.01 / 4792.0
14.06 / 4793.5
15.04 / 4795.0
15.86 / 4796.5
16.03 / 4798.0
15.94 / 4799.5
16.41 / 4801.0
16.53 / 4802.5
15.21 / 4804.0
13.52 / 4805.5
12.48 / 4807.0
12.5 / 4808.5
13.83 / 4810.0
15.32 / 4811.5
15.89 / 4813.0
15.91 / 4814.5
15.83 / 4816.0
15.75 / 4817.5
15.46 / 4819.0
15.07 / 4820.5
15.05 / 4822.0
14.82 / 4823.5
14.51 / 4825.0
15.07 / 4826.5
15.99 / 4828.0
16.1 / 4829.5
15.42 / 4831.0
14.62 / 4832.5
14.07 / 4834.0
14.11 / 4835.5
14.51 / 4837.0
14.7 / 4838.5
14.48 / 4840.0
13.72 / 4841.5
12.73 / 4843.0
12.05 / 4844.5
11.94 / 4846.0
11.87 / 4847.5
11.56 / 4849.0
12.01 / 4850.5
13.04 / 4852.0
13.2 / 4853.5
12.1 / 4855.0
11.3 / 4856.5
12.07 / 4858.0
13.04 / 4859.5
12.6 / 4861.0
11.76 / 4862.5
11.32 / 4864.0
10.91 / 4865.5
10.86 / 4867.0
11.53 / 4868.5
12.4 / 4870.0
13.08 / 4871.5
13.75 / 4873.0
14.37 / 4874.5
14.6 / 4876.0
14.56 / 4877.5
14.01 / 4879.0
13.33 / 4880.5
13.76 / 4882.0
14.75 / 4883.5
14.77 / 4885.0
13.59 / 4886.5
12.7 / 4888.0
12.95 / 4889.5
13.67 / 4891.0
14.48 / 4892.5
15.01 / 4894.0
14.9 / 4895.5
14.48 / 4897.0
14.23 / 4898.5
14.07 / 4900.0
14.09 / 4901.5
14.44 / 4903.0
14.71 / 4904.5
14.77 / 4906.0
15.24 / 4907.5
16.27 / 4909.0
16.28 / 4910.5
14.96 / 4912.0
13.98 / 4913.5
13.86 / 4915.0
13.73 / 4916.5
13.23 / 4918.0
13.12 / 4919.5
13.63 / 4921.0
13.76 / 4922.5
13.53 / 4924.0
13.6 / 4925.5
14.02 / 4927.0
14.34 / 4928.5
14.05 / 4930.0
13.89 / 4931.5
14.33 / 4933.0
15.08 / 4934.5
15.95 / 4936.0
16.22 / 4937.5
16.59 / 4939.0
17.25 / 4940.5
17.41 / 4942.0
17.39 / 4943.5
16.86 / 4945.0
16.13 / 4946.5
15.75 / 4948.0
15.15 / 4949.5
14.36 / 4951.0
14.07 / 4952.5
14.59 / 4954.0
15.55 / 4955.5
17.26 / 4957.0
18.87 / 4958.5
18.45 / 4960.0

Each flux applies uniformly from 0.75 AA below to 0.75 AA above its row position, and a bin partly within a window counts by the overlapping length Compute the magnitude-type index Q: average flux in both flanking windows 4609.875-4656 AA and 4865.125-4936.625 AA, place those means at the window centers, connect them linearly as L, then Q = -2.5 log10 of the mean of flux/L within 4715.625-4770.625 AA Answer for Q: 0.02 mag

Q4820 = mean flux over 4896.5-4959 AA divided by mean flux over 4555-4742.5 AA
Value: 1.09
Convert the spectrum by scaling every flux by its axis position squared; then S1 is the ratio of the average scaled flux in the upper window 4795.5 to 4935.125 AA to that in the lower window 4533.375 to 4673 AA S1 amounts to 1.1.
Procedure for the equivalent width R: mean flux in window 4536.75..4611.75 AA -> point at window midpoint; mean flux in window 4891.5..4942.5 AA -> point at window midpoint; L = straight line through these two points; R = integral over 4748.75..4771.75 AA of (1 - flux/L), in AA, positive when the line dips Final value 1.65 AA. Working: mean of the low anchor 13.8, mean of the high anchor 14.7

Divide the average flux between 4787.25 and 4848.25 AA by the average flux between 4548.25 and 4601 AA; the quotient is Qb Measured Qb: 1.04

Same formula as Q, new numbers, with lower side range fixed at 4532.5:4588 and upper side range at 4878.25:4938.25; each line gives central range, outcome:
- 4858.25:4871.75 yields 0.20 mag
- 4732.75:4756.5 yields 0.07 mag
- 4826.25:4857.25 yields 0.06 mag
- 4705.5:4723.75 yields 0.03 mag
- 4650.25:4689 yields 0.04 mag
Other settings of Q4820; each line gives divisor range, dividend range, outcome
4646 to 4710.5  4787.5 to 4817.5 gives 1.09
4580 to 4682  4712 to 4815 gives 1.03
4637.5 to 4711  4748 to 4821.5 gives 1.05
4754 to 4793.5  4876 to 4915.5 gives 1.06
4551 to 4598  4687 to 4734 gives 0.97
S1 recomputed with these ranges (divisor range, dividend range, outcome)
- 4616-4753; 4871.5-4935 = 1.14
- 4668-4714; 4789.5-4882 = 1.10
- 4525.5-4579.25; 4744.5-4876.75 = 1.11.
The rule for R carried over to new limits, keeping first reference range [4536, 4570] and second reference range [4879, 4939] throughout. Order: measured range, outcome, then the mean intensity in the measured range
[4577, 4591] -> 0.8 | 13.3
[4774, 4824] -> -1.1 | 14.6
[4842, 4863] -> 3.0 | 12.3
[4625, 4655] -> 1.0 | 13.7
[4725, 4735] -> 0.3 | 13.7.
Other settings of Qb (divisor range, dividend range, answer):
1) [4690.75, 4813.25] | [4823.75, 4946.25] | 1.02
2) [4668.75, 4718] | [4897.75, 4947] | 1.11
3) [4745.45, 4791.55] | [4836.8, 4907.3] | 0.98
